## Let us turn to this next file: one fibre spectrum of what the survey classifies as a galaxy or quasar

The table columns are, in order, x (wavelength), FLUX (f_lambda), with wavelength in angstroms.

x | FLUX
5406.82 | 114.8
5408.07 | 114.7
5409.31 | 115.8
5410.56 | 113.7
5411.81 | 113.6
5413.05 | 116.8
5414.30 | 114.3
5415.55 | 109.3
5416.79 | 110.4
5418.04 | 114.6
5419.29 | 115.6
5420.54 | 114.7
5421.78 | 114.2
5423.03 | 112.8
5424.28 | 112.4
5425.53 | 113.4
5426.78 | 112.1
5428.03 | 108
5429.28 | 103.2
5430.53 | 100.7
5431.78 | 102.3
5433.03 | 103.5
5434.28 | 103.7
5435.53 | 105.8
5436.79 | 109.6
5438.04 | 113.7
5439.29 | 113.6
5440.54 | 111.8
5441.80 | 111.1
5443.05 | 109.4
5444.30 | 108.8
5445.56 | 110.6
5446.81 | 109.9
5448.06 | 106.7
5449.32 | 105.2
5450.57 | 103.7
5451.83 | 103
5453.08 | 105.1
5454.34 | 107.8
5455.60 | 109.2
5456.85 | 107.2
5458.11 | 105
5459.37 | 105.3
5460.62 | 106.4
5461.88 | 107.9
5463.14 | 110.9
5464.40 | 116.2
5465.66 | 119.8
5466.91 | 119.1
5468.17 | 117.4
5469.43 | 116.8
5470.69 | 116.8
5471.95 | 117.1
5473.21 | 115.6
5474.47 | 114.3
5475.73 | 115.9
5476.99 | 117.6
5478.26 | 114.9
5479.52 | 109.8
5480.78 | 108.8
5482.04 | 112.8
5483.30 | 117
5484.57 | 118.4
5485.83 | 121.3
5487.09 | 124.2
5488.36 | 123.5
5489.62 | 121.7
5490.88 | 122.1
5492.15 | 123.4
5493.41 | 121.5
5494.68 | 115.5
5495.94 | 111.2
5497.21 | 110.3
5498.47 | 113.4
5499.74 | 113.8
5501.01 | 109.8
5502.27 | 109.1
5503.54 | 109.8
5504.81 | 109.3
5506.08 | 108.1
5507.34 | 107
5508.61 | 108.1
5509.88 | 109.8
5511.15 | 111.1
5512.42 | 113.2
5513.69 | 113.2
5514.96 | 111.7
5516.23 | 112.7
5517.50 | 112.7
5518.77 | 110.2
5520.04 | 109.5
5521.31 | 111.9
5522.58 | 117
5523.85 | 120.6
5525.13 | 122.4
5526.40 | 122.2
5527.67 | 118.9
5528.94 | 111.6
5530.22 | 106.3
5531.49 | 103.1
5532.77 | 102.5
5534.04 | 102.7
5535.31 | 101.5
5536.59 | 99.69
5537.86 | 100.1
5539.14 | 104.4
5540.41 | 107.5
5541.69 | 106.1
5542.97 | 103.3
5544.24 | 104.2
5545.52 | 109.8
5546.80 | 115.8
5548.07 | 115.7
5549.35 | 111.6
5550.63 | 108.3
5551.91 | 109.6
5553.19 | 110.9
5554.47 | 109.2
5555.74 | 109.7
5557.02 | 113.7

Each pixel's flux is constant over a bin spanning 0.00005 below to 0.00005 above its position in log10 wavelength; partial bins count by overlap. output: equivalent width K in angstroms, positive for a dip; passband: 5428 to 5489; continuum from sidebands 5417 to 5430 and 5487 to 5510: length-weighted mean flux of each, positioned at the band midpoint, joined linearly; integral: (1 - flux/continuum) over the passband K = 1.0 angstroms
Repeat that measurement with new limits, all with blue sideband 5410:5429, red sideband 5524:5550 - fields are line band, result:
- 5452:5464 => 0.46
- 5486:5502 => -1.05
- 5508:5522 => -0.24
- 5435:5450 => 0.32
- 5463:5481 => -0.76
